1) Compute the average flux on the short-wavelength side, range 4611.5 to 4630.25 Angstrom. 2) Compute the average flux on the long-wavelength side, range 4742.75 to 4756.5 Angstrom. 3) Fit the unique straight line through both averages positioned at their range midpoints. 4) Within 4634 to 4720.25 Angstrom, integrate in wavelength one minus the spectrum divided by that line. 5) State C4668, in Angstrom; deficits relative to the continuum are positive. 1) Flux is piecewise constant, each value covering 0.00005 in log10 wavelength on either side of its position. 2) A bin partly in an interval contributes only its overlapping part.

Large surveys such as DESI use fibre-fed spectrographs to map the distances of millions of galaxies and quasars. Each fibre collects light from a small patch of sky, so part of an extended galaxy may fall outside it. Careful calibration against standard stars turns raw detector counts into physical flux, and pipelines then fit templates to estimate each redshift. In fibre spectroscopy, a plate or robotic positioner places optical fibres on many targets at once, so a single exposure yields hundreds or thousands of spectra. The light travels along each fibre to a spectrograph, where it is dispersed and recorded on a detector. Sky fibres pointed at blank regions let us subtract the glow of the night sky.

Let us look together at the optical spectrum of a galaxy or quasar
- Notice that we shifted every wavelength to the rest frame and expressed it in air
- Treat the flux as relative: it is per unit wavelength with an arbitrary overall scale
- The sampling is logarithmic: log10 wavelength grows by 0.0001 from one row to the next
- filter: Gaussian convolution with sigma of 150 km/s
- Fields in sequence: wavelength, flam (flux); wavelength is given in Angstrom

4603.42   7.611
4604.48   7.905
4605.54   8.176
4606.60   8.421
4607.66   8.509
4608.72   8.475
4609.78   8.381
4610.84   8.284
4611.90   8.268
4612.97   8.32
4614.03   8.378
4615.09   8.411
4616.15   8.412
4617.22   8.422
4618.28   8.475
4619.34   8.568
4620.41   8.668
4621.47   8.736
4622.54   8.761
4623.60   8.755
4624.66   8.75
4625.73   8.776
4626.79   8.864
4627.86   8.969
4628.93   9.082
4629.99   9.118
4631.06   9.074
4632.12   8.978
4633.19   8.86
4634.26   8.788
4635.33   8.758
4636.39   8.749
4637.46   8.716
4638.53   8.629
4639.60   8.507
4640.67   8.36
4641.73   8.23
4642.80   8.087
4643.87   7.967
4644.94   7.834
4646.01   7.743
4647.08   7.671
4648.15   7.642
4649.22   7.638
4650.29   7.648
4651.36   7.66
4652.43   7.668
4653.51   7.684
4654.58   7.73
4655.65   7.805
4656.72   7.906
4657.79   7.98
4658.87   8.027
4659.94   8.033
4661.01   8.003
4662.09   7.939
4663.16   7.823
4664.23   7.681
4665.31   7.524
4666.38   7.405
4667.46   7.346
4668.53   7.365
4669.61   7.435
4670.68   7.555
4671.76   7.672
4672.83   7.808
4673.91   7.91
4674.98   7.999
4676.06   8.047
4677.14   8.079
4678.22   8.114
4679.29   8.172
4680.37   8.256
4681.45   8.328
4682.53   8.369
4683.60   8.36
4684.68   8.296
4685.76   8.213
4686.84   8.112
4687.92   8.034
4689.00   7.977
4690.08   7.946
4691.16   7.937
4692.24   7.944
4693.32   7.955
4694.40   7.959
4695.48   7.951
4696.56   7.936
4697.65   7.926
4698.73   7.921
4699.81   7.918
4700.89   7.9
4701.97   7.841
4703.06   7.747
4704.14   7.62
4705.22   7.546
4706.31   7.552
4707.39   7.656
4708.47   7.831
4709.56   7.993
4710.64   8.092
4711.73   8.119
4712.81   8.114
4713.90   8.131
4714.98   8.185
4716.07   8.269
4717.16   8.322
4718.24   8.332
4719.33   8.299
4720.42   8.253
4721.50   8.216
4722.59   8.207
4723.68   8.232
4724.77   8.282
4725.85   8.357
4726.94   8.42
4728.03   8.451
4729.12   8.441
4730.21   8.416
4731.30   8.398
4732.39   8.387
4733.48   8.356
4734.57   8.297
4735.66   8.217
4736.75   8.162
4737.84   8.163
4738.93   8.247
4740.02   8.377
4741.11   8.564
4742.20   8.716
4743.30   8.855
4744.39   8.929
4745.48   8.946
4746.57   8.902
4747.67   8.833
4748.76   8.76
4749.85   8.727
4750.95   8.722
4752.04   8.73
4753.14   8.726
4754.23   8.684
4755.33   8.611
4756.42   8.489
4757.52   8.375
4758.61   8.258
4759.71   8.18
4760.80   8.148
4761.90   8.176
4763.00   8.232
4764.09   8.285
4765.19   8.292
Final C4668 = 7.2 Angstrom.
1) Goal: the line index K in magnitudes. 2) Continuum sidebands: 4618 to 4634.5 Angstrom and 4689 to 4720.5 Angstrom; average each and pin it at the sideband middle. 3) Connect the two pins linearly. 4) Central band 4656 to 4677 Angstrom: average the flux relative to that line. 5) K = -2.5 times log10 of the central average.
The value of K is 0.08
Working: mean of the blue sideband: 8.83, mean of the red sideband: 7.97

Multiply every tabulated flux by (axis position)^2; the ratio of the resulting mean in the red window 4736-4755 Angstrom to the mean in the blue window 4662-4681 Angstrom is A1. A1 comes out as 1.15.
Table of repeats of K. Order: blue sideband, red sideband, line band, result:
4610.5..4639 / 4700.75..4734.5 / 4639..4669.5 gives 0.09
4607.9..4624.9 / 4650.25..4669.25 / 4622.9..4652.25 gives -0.04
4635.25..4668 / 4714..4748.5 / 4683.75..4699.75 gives 0.02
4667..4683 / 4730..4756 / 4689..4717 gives 0.03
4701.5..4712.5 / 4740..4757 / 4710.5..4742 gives -0.01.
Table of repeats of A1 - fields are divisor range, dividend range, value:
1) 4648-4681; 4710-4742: 1.09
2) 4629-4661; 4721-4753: 1.08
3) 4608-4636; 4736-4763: 1.04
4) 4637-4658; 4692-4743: 1.05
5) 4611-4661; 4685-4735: 1.00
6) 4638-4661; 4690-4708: 1.01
